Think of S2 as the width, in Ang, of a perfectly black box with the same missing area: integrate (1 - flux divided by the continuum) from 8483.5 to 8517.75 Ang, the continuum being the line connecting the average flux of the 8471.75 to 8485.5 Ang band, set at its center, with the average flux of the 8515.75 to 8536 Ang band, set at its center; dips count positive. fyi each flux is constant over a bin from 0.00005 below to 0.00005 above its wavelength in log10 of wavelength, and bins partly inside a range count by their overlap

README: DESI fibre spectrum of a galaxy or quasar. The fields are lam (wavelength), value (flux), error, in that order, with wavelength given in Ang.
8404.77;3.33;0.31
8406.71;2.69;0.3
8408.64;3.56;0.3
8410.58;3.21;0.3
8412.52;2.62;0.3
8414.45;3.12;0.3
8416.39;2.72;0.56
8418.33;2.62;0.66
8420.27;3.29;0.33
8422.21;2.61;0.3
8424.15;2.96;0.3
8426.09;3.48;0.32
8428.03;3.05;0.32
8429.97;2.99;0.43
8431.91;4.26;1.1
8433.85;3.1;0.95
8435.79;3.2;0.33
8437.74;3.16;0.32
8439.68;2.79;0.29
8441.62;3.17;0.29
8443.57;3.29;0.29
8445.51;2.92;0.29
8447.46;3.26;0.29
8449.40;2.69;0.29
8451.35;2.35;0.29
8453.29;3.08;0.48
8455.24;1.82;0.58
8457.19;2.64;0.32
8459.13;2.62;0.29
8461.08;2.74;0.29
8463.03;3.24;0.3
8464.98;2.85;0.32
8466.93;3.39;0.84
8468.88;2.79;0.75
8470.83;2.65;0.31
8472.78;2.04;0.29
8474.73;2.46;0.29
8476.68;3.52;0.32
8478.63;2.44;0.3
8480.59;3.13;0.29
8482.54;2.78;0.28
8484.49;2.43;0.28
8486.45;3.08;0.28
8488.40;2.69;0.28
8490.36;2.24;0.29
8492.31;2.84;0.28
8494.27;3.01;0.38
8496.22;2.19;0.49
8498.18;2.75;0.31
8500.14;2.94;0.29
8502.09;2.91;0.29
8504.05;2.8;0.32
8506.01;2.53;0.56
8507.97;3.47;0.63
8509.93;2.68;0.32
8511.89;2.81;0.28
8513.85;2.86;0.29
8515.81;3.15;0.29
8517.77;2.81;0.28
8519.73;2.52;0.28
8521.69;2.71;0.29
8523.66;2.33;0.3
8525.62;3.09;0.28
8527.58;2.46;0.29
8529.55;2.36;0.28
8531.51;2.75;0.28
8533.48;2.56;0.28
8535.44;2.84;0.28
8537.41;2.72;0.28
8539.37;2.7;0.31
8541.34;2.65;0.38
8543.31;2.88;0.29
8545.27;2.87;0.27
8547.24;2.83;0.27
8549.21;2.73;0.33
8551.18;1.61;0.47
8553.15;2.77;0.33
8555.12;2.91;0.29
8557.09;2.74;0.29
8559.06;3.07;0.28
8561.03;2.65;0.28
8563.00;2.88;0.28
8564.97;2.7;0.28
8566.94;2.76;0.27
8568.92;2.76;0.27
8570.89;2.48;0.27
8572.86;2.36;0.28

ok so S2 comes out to -1.4 Ang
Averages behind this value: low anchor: 2.69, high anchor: 2.67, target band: 2.79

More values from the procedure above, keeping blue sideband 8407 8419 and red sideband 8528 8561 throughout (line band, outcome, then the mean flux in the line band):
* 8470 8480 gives 0.7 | 2.64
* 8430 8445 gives -1.7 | 3.25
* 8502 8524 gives -0.5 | 2.81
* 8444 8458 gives 0.9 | 2.7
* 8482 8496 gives 0.5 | 2.69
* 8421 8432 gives -0.8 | 3.14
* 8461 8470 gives -0.5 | 3.02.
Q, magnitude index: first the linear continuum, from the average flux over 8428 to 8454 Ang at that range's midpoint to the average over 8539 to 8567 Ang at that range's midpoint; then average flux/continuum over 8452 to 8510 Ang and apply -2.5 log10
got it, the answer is 0.076 mag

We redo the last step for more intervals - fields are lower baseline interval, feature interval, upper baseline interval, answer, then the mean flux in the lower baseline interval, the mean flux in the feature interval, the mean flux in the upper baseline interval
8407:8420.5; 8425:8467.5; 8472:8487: -0.05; 2.99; 3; 2.73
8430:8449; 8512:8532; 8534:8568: 0.06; 3.21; 2.71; 2.72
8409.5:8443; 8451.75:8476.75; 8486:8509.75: 0.08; 3.08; 2.72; 2.78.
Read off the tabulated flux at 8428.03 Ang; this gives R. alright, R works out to 3.05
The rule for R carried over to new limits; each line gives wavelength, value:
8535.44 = 2.84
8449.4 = 2.69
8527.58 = 2.46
